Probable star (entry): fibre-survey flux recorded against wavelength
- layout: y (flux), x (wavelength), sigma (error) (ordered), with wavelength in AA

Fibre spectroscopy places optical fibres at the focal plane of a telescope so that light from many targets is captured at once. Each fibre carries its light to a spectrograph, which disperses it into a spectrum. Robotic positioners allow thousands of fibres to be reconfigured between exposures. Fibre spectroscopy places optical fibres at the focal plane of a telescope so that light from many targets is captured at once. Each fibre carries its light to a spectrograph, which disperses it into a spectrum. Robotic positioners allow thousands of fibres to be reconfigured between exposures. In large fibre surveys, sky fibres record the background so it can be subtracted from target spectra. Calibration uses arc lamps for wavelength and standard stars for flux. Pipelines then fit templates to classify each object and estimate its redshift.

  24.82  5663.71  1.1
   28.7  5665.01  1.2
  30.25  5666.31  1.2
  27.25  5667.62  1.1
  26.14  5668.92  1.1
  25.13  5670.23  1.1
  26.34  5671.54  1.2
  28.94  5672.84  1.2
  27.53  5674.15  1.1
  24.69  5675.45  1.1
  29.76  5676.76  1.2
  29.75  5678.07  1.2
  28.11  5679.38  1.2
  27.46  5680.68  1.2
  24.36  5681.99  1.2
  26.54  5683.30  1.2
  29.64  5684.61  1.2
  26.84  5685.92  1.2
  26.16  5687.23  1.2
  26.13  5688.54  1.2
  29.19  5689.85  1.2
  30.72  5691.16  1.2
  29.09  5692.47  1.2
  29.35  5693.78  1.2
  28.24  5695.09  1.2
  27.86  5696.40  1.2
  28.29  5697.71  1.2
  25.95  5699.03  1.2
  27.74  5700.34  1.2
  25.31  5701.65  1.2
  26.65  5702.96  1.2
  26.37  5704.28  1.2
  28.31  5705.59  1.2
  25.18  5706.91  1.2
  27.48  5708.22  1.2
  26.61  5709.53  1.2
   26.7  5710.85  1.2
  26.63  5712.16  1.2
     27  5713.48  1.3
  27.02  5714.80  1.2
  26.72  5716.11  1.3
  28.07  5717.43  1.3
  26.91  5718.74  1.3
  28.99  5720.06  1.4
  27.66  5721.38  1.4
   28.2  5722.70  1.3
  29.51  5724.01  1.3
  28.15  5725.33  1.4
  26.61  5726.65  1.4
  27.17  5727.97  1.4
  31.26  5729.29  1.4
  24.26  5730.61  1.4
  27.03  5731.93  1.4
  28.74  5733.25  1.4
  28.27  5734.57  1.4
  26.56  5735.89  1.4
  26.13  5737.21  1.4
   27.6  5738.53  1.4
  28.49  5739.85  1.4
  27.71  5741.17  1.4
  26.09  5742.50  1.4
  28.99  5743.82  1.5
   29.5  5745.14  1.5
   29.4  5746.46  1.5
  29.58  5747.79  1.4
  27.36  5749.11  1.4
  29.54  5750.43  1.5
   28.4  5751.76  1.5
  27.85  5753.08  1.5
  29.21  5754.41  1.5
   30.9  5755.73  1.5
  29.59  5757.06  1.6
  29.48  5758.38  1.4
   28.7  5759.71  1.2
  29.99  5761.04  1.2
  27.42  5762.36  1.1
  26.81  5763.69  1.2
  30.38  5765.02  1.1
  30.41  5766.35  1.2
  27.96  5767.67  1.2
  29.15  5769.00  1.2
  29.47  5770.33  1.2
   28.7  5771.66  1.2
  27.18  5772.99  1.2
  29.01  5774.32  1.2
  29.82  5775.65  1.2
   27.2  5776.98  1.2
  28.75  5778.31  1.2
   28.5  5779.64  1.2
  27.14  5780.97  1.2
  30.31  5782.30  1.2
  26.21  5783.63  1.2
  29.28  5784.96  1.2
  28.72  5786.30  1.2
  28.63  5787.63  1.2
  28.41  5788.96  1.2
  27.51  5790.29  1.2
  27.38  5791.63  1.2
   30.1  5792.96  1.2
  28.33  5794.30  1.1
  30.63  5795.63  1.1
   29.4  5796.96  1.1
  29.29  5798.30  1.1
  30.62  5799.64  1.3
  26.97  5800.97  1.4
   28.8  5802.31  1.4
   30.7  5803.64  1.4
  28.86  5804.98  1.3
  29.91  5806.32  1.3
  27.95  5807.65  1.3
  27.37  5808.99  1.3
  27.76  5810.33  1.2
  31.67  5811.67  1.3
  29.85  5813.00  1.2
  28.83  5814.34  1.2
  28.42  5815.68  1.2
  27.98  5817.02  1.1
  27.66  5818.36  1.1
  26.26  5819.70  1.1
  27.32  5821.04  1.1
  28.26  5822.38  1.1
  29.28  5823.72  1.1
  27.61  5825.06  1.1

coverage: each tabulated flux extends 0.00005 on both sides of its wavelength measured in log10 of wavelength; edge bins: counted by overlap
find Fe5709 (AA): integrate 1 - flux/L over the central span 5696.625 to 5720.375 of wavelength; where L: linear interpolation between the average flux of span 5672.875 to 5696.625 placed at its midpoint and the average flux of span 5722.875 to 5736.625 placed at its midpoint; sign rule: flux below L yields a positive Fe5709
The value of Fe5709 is 0.7 AA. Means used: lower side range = 27.9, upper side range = 27.8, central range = 27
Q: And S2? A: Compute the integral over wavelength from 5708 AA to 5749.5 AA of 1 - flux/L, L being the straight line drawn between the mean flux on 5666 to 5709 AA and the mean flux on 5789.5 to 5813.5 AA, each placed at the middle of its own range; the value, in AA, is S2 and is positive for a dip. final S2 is 0.5 AA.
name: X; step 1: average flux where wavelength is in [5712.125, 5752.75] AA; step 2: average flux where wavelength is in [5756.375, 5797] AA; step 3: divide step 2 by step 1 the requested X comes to 1.0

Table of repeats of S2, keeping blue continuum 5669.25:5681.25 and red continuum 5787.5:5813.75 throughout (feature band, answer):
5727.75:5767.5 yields -0.1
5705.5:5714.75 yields 0.4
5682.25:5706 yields 0.1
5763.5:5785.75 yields 0.0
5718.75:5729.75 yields -0.1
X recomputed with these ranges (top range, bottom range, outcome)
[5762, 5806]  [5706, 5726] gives 1.05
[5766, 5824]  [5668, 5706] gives 1.04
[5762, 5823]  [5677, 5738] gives 1.04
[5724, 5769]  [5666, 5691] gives 1.04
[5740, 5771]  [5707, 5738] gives 1.05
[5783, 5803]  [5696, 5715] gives 1.07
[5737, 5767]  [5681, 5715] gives 1.05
